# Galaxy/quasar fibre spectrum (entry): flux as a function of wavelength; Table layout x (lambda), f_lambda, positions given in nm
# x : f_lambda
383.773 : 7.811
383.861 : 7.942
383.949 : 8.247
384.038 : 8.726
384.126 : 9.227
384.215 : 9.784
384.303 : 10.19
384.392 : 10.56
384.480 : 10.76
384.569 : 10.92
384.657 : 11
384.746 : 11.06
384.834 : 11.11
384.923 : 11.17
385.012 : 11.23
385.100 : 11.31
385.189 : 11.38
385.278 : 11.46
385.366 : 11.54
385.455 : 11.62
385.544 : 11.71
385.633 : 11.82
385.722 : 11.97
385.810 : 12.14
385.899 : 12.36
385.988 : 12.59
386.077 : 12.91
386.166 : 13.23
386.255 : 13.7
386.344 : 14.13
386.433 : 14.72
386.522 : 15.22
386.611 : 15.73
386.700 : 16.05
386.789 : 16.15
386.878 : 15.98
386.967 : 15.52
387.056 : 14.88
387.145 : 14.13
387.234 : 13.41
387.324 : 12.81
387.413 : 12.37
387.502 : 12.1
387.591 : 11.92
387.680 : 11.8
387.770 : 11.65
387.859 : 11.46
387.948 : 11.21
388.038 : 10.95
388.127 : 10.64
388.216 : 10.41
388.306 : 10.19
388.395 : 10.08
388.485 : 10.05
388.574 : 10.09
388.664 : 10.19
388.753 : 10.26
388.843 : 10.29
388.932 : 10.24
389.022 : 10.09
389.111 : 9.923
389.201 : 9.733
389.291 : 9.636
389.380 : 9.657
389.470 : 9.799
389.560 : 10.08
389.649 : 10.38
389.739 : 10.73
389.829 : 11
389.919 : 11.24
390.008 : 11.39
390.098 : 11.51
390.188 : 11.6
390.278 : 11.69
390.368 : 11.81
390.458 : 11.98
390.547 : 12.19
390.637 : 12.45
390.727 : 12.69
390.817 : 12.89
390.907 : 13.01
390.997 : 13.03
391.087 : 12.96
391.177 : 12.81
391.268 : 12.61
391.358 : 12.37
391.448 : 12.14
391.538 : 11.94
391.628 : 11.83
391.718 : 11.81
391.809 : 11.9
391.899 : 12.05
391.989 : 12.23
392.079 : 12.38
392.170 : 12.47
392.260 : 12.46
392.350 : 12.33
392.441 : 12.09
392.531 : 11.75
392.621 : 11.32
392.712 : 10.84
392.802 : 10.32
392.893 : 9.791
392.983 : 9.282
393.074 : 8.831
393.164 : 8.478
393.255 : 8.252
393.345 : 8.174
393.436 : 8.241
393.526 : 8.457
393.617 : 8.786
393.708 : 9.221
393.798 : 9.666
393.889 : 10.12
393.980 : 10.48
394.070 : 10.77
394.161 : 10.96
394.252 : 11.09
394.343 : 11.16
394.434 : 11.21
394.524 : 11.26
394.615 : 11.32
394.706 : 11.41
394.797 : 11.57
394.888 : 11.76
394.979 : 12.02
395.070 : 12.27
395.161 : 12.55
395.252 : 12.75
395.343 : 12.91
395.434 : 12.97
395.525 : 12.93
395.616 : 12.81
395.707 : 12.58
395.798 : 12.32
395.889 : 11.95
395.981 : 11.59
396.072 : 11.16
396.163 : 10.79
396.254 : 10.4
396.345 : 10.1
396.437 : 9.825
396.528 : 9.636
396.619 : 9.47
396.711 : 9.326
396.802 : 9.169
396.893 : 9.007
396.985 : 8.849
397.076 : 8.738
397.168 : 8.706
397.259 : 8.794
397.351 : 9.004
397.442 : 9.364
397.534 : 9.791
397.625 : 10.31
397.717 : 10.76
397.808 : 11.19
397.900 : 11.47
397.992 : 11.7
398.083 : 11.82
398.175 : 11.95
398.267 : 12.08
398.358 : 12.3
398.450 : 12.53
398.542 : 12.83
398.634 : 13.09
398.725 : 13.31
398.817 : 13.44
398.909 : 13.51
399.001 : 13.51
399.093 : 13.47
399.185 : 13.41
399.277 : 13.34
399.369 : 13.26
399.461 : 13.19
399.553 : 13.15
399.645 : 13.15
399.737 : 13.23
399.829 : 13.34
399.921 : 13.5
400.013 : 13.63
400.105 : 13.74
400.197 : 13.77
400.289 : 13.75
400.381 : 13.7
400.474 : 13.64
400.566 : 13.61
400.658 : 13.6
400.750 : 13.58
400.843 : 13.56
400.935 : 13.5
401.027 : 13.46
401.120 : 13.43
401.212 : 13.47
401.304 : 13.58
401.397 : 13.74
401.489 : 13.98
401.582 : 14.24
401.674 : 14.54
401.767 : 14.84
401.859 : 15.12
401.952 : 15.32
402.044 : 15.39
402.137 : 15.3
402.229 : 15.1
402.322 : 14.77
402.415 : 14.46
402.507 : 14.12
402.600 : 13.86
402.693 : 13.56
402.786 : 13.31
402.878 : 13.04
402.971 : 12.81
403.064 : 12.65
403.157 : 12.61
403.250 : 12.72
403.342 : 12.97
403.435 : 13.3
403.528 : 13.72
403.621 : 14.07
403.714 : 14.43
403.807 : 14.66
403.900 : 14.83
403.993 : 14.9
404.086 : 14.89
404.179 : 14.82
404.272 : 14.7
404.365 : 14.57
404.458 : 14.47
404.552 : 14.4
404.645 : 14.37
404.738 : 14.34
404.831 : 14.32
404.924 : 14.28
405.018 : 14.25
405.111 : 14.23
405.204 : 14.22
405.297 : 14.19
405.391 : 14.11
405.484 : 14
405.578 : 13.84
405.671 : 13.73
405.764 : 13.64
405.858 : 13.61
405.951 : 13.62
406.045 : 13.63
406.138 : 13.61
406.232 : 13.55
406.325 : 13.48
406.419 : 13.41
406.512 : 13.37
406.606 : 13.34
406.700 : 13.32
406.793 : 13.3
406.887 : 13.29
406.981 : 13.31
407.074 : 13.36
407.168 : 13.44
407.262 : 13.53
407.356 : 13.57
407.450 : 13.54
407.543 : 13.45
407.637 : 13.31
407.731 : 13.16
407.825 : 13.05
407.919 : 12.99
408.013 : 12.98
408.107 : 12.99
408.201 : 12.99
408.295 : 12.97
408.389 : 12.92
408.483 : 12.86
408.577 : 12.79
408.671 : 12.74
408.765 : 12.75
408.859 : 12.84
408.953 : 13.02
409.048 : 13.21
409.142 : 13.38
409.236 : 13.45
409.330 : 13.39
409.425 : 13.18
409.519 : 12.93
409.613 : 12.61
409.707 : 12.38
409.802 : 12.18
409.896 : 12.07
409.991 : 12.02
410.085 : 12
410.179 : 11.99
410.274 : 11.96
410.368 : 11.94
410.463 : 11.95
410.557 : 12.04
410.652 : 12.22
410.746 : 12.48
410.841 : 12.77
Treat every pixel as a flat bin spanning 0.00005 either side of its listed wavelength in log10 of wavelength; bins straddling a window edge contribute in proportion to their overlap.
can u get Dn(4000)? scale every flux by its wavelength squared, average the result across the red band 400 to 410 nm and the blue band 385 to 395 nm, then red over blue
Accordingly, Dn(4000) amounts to 1.27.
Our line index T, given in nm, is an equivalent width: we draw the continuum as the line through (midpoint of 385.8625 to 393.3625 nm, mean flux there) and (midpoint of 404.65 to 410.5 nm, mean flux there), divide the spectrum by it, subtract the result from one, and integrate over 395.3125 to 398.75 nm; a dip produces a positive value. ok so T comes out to 0.40 nm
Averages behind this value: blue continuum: 11.8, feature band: 11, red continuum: 13.2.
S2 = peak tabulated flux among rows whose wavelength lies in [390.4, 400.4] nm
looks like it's 13.77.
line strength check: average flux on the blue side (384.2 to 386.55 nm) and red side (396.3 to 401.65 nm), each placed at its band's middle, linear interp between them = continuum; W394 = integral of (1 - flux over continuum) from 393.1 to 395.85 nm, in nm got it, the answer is 0.26 nm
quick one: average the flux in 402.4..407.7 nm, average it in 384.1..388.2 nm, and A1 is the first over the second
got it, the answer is 1.11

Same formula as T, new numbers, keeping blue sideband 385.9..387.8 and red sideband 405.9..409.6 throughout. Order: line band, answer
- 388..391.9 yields 0.714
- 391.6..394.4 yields 0.635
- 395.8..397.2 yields 0.367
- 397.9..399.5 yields 0.079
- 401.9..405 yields -0.187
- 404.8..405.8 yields -0.058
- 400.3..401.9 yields -0.051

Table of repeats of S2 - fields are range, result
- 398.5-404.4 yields 15.39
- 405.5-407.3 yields 13.84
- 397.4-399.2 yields 13.51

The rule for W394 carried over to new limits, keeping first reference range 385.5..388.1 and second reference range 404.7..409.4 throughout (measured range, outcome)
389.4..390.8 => 0.20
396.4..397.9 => 0.43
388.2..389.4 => 0.29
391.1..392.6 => 0.12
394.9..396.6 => 0.21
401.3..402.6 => -0.12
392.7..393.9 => 0.38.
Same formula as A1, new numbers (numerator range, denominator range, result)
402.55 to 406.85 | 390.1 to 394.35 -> 1.24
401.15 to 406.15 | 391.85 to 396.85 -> 1.29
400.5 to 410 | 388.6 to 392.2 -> 1.19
